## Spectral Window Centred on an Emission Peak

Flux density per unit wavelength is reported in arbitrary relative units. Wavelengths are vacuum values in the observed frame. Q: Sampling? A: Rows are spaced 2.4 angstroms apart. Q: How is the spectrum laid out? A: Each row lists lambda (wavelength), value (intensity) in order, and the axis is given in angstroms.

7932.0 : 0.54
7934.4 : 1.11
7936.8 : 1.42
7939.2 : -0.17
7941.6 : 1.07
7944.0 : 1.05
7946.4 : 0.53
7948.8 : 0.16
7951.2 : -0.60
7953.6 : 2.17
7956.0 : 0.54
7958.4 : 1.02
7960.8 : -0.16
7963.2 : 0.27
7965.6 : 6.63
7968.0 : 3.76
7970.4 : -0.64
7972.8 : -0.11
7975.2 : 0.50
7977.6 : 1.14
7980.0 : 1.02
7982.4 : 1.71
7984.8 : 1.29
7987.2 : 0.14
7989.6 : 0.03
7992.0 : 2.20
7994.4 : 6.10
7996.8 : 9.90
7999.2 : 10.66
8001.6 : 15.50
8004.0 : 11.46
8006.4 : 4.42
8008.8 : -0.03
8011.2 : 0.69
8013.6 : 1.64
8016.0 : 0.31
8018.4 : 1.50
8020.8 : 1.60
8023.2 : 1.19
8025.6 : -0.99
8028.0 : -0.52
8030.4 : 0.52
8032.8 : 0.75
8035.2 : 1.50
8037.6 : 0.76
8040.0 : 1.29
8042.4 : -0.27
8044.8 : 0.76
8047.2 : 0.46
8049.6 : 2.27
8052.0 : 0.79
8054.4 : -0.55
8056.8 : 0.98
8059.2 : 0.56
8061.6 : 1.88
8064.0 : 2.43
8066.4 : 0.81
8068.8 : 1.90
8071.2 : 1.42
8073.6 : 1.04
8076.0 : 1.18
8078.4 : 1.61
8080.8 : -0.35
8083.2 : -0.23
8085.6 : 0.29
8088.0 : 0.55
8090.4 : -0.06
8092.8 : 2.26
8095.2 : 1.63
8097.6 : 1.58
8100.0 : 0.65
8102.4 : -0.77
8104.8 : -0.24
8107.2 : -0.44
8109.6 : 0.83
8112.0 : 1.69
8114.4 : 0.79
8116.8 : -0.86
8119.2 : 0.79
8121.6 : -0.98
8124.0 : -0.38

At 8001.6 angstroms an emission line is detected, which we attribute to [O II] 3727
